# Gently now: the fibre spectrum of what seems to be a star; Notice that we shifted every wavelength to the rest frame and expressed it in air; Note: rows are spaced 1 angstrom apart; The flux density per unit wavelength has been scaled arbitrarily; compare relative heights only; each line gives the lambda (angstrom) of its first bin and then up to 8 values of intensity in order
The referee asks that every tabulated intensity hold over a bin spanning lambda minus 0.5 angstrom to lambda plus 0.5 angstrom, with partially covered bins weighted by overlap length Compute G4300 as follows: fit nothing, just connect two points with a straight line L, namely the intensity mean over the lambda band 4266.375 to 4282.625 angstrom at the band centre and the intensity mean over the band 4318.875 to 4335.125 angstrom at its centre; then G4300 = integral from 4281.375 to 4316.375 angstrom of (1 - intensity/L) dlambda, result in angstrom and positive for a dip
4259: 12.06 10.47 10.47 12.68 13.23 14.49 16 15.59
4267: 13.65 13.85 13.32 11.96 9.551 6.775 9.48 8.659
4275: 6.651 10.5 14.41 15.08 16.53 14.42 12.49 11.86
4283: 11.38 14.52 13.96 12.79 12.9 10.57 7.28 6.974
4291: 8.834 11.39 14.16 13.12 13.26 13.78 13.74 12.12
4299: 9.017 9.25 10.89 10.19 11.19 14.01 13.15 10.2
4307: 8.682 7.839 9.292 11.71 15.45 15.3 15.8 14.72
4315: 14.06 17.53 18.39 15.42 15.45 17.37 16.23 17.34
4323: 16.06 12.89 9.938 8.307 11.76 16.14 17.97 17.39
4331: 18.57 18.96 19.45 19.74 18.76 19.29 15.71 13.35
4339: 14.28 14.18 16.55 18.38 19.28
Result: 4.4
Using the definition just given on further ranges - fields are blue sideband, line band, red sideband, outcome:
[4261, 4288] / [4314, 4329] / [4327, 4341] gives 1.06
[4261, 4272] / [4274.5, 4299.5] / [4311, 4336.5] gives 3.58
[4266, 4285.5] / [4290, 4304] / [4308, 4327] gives 1.79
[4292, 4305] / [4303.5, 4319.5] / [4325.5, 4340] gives 0.22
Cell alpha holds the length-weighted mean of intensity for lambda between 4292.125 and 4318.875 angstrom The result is 12.8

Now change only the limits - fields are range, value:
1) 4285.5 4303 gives 11.2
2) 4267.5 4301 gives 11.6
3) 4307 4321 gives 14.3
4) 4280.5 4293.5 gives 11.5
